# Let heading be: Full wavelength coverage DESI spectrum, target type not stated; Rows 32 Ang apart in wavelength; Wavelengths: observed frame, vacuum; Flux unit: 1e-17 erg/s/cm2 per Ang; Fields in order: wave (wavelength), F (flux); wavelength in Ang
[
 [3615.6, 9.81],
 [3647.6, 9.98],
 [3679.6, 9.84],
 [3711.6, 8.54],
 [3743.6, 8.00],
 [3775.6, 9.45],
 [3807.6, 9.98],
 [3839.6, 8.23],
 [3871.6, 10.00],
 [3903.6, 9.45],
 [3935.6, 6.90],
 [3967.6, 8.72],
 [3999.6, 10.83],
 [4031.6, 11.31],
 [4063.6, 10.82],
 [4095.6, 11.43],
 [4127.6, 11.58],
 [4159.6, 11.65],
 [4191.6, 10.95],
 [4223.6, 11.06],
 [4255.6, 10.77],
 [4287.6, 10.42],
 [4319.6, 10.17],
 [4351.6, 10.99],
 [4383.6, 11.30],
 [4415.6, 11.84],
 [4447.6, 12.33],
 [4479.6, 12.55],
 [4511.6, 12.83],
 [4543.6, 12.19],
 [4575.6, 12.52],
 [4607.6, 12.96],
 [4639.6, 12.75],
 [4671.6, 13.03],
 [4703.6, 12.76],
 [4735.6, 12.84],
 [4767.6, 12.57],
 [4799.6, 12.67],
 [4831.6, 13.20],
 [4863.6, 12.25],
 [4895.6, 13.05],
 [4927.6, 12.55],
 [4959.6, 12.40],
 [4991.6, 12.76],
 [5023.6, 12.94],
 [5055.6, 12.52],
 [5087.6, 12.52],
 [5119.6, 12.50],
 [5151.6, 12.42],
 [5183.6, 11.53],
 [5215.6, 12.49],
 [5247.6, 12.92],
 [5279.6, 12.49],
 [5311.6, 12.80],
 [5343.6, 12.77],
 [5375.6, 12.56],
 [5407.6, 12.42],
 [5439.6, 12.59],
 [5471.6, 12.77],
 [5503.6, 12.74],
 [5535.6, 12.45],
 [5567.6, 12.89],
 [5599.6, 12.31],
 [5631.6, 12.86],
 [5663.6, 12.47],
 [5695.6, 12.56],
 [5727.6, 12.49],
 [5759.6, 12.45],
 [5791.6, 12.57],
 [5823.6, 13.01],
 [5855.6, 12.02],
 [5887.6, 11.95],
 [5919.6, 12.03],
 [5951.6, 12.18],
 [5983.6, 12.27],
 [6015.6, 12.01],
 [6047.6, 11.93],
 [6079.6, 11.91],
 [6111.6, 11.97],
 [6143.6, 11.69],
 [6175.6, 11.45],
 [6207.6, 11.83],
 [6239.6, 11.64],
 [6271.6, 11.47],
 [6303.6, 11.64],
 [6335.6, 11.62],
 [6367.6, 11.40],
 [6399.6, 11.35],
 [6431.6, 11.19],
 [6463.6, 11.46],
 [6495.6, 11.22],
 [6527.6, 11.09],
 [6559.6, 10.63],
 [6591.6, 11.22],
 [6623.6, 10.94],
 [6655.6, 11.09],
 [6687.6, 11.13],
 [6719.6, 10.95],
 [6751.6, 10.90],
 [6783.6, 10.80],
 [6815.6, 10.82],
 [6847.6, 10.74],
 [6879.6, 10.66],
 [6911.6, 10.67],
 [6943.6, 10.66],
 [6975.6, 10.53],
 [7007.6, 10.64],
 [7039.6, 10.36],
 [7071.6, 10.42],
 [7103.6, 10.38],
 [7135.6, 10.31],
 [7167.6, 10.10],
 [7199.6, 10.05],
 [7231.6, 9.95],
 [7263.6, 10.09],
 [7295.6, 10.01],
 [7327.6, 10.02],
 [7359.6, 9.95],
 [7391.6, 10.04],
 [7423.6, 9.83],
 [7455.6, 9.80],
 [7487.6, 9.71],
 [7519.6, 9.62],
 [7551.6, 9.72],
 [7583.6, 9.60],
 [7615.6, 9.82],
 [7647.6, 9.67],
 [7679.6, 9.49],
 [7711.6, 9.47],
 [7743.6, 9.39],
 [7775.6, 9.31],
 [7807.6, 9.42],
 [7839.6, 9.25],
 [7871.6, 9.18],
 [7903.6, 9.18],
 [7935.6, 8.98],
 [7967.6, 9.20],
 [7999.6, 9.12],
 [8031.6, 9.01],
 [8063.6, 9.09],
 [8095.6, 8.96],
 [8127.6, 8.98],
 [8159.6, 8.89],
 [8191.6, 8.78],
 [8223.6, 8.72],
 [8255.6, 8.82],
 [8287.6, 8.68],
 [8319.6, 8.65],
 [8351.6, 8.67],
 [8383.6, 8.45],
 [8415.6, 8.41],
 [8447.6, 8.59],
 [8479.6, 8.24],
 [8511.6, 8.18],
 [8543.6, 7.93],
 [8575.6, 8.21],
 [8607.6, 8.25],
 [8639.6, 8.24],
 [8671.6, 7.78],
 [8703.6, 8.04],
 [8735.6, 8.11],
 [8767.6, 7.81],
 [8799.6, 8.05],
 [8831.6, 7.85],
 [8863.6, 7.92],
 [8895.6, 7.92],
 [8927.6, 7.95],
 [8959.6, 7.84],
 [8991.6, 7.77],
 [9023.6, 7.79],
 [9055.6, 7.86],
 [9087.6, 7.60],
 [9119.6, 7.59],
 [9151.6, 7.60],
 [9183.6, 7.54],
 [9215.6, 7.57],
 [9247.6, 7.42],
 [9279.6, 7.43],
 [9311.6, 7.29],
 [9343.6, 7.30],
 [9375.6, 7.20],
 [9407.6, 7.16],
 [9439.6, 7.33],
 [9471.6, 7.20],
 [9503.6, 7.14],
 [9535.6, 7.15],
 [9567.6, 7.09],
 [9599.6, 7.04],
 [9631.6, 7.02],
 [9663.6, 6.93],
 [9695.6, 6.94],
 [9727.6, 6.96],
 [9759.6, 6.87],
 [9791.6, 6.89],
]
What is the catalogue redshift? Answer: 0.001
